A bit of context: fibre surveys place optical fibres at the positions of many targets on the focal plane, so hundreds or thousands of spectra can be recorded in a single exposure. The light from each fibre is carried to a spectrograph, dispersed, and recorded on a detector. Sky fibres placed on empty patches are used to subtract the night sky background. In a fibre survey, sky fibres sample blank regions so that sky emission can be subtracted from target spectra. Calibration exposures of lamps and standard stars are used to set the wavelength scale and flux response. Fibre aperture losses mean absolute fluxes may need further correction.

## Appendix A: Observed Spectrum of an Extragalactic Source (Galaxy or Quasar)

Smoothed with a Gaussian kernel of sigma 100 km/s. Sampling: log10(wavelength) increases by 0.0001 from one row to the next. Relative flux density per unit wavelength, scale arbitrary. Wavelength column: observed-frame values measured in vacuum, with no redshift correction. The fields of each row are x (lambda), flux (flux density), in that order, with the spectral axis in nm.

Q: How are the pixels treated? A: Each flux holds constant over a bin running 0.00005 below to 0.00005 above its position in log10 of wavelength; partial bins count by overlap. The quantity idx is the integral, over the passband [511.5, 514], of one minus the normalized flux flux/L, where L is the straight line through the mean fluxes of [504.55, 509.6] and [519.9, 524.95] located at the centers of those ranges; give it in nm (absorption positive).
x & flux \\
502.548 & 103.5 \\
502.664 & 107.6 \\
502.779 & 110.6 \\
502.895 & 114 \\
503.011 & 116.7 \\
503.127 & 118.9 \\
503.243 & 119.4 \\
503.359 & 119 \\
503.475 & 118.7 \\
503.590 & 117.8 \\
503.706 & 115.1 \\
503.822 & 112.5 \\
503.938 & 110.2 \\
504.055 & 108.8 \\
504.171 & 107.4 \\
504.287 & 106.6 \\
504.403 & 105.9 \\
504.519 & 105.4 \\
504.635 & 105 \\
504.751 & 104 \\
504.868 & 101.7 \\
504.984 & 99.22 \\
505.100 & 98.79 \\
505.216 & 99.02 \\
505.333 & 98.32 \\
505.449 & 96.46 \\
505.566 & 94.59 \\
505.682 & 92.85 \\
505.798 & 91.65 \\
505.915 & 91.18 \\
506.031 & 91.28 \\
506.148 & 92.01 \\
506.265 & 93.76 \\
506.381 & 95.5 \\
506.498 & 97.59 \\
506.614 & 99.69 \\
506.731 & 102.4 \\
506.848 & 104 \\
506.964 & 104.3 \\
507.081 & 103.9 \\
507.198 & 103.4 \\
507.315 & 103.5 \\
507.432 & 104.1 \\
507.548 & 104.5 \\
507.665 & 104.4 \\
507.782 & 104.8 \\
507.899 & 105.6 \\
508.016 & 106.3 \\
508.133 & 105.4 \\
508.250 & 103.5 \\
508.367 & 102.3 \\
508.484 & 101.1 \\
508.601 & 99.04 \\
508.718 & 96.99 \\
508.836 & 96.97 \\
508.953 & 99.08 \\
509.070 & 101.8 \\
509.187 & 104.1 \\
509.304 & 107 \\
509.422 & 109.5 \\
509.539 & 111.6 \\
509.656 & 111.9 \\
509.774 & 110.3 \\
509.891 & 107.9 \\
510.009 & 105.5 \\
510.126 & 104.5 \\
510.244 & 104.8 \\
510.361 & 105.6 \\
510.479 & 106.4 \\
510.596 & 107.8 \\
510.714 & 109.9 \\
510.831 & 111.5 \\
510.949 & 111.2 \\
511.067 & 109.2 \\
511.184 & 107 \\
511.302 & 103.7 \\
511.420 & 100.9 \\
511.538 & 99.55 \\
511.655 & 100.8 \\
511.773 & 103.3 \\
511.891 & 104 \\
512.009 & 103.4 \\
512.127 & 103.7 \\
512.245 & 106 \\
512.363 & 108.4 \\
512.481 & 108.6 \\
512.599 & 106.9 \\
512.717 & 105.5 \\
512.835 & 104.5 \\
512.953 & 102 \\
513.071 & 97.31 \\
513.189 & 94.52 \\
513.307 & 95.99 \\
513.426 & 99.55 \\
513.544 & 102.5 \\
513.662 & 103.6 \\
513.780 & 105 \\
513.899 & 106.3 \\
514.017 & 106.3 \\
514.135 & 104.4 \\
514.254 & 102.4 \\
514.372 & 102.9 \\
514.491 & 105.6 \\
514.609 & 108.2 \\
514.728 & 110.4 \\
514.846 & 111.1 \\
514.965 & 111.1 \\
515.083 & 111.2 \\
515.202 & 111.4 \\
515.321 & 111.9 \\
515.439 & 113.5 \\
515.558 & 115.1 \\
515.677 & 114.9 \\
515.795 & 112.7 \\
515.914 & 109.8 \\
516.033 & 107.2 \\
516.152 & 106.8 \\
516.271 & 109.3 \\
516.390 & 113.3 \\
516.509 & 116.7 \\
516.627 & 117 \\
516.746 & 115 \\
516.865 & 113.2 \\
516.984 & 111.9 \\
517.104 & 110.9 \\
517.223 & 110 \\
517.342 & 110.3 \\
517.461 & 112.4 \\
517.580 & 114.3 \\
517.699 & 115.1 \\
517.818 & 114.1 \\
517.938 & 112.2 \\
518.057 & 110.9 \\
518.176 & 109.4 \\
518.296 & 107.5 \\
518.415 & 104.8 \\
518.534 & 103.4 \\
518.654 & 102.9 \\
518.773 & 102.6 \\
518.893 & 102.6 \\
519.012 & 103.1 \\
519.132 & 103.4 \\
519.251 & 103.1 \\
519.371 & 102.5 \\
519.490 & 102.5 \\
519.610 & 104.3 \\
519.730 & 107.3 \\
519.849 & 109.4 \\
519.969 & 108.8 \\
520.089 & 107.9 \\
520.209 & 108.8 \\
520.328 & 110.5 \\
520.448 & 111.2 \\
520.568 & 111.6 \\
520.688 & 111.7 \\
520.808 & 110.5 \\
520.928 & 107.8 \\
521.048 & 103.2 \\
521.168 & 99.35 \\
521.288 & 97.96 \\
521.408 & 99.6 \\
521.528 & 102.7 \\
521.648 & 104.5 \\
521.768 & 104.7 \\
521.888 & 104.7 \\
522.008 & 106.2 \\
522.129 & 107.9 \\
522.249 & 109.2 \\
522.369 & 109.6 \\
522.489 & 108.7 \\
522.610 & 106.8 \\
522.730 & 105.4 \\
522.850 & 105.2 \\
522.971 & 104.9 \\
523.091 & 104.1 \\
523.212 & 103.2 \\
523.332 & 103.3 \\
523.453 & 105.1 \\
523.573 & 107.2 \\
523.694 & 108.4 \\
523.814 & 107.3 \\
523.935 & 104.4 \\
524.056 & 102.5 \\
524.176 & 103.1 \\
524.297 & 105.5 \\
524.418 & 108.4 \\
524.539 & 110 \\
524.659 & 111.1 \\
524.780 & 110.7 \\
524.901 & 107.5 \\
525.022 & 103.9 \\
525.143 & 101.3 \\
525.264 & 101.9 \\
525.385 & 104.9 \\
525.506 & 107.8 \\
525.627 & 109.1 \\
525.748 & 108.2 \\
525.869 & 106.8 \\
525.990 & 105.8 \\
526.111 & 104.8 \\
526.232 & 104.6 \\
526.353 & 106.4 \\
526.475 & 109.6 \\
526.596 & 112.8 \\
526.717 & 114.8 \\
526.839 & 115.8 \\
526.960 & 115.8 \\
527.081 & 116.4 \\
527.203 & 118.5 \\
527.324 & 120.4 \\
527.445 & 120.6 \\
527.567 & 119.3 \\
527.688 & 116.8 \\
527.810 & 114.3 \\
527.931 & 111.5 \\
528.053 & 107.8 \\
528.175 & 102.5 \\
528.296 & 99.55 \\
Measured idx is 0.00 nm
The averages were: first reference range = 101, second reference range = 106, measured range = 103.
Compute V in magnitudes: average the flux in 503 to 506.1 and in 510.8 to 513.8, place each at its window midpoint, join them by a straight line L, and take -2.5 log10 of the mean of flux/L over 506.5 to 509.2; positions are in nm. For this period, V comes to 0.02 mag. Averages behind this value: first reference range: 105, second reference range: 104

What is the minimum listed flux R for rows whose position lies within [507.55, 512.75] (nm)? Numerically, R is 96.97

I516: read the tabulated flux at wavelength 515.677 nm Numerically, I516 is 114.9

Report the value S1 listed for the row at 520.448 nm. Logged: 111.2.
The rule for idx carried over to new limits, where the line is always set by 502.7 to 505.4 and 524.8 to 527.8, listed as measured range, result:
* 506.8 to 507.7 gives 0.04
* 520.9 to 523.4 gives 0.13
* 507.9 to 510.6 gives 0.12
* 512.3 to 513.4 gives 0.07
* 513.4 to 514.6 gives 0.06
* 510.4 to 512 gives 0.06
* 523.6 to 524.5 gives 0.04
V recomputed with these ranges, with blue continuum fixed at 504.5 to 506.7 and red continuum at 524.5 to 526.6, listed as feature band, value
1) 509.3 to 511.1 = -0.094 mag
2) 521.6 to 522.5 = -0.018 mag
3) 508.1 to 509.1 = -0.021 mag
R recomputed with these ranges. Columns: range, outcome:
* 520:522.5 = 97.96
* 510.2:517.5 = 94.52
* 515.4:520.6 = 102.5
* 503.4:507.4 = 91.18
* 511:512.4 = 99.55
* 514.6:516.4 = 106.8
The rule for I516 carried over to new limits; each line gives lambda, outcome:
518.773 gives 102.6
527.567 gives 119.3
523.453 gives 105.1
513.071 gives 97.31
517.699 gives 115.1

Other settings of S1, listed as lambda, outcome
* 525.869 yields 106.8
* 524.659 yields 111.1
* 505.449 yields 96.46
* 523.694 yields 108.4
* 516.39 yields 113.3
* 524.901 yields 107.5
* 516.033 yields 107.2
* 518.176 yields 109.4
